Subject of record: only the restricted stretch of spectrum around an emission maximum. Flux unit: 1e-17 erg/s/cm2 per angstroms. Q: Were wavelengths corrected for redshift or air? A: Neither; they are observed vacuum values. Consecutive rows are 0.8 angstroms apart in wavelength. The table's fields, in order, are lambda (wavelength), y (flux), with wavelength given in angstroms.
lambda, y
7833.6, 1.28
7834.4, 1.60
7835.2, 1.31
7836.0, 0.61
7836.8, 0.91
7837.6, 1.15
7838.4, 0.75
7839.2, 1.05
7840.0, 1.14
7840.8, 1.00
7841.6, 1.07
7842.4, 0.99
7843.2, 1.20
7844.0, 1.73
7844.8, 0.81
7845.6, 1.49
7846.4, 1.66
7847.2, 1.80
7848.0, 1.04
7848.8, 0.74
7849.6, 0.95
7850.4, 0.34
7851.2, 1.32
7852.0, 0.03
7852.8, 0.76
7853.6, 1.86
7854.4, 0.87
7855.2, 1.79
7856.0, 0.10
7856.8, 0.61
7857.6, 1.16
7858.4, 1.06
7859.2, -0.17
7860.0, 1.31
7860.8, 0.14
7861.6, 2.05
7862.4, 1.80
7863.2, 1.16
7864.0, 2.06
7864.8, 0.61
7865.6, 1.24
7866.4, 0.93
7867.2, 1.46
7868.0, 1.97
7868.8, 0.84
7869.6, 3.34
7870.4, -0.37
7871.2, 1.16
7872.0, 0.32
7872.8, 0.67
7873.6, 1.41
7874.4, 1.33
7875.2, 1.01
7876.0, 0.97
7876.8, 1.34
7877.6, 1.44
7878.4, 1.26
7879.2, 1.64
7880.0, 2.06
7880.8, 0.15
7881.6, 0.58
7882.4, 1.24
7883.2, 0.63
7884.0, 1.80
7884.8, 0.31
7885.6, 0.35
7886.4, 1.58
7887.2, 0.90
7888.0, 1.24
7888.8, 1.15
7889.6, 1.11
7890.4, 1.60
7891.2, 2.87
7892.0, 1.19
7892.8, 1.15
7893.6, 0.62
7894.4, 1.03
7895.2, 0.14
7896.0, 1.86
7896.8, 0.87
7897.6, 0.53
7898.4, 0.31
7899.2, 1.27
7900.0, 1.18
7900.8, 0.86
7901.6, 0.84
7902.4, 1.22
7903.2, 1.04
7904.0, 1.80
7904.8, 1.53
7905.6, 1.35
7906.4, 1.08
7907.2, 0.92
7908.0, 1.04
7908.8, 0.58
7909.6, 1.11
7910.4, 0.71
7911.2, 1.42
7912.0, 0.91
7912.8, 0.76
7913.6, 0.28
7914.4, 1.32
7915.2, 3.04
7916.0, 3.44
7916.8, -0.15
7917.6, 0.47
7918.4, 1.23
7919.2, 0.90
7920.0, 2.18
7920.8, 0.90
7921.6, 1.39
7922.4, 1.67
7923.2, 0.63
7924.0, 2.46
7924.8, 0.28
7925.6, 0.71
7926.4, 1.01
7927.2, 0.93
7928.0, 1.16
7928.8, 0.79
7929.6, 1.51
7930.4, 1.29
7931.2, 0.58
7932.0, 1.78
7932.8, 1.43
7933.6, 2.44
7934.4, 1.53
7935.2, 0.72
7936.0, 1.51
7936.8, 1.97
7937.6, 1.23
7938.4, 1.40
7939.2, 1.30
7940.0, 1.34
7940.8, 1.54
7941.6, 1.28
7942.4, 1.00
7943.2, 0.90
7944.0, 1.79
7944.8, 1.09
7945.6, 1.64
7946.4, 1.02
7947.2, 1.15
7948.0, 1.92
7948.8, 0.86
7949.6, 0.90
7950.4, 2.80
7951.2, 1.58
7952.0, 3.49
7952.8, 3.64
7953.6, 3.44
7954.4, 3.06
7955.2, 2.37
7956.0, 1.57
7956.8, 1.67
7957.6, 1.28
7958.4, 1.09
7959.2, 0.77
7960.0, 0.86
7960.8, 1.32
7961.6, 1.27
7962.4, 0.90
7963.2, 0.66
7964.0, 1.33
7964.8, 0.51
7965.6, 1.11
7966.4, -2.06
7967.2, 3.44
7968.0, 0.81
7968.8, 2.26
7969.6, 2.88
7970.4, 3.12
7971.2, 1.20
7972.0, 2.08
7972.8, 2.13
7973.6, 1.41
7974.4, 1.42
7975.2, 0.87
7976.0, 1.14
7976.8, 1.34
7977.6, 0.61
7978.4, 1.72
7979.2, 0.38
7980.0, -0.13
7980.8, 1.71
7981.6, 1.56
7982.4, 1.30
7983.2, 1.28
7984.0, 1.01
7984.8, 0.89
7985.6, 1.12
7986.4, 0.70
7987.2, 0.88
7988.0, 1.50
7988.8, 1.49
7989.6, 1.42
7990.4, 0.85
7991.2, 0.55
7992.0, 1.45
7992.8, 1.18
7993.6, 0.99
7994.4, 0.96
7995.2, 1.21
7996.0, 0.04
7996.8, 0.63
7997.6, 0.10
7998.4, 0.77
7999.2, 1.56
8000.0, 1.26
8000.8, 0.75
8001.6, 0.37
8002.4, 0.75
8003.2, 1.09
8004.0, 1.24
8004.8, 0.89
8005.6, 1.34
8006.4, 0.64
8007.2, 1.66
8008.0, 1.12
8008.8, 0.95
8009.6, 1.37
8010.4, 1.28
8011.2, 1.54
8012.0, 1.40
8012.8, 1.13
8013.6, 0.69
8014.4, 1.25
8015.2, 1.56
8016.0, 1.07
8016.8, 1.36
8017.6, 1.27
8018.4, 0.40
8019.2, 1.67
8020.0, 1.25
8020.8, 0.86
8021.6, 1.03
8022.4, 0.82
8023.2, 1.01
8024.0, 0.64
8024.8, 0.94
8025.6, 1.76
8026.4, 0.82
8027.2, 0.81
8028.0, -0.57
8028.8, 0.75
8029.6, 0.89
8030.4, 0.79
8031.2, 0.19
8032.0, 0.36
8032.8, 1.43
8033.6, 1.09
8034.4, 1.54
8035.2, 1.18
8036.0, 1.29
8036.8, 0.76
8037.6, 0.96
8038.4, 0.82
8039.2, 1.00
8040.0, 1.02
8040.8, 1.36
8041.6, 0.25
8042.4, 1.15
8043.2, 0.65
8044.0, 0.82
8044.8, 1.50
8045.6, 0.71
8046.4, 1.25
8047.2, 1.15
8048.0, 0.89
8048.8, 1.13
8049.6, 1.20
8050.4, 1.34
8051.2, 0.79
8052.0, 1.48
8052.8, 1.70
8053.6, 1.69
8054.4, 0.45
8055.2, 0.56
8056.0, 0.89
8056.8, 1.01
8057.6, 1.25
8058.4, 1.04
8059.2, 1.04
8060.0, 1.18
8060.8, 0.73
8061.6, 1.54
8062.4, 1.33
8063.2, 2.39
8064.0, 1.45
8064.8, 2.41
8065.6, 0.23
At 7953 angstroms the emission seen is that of [S II]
